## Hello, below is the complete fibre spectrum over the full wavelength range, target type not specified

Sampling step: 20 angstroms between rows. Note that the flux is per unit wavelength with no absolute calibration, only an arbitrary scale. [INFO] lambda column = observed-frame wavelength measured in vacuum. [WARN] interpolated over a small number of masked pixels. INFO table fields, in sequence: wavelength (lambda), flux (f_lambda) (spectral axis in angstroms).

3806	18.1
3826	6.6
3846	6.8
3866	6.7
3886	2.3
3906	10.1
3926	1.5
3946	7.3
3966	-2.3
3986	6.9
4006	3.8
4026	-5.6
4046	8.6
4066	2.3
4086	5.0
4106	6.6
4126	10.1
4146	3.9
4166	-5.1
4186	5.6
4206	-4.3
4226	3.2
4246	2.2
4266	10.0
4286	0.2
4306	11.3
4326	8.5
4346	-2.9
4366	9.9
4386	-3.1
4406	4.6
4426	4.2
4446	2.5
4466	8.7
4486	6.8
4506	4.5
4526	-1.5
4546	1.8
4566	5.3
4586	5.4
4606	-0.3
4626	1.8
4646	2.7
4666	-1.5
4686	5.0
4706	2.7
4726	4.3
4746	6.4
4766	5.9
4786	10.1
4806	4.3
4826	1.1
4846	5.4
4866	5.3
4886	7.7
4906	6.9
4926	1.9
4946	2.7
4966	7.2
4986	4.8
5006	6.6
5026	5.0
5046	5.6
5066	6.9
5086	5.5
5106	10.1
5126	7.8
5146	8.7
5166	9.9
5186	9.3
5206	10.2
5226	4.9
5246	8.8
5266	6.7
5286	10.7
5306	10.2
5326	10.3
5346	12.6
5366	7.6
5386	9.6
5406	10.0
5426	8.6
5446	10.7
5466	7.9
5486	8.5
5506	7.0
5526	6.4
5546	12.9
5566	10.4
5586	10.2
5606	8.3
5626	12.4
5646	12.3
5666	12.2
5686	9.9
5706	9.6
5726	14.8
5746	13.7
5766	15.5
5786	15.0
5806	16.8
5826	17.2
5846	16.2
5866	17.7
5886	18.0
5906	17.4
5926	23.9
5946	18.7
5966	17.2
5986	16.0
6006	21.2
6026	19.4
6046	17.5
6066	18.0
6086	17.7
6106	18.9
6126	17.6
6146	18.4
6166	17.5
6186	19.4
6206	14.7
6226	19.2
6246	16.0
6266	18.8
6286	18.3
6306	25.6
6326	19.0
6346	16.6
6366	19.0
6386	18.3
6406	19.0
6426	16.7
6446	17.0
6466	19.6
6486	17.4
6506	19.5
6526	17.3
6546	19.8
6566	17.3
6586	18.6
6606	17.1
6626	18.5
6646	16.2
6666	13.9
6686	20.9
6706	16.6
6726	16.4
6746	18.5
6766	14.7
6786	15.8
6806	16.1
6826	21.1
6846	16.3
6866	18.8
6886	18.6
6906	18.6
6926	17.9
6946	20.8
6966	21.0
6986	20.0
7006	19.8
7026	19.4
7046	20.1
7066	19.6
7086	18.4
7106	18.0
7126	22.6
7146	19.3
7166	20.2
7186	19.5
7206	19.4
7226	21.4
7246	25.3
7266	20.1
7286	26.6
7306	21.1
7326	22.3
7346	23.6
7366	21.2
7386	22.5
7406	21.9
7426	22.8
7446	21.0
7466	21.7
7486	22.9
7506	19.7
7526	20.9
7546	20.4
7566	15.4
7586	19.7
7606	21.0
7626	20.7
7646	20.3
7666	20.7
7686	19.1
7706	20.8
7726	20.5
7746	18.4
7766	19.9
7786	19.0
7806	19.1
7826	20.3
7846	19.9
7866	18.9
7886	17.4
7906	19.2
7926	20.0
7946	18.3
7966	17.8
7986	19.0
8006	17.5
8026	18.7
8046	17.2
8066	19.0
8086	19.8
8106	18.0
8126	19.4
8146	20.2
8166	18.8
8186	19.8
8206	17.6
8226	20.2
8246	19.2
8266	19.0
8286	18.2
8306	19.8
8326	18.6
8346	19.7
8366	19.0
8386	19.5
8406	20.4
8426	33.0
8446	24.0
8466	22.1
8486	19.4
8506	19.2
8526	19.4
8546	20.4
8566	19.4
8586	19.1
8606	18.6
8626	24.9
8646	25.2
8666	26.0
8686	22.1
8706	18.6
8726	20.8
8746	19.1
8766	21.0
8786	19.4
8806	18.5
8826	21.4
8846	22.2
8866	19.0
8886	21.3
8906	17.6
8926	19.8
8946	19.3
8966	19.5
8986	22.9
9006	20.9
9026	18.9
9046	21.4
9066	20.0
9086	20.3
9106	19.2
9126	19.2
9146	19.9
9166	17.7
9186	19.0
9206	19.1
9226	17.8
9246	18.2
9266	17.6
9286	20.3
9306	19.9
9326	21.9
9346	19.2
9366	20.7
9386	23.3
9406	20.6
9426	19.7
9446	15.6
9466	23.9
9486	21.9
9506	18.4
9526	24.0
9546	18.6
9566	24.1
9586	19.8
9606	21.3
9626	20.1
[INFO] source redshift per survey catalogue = 0.28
